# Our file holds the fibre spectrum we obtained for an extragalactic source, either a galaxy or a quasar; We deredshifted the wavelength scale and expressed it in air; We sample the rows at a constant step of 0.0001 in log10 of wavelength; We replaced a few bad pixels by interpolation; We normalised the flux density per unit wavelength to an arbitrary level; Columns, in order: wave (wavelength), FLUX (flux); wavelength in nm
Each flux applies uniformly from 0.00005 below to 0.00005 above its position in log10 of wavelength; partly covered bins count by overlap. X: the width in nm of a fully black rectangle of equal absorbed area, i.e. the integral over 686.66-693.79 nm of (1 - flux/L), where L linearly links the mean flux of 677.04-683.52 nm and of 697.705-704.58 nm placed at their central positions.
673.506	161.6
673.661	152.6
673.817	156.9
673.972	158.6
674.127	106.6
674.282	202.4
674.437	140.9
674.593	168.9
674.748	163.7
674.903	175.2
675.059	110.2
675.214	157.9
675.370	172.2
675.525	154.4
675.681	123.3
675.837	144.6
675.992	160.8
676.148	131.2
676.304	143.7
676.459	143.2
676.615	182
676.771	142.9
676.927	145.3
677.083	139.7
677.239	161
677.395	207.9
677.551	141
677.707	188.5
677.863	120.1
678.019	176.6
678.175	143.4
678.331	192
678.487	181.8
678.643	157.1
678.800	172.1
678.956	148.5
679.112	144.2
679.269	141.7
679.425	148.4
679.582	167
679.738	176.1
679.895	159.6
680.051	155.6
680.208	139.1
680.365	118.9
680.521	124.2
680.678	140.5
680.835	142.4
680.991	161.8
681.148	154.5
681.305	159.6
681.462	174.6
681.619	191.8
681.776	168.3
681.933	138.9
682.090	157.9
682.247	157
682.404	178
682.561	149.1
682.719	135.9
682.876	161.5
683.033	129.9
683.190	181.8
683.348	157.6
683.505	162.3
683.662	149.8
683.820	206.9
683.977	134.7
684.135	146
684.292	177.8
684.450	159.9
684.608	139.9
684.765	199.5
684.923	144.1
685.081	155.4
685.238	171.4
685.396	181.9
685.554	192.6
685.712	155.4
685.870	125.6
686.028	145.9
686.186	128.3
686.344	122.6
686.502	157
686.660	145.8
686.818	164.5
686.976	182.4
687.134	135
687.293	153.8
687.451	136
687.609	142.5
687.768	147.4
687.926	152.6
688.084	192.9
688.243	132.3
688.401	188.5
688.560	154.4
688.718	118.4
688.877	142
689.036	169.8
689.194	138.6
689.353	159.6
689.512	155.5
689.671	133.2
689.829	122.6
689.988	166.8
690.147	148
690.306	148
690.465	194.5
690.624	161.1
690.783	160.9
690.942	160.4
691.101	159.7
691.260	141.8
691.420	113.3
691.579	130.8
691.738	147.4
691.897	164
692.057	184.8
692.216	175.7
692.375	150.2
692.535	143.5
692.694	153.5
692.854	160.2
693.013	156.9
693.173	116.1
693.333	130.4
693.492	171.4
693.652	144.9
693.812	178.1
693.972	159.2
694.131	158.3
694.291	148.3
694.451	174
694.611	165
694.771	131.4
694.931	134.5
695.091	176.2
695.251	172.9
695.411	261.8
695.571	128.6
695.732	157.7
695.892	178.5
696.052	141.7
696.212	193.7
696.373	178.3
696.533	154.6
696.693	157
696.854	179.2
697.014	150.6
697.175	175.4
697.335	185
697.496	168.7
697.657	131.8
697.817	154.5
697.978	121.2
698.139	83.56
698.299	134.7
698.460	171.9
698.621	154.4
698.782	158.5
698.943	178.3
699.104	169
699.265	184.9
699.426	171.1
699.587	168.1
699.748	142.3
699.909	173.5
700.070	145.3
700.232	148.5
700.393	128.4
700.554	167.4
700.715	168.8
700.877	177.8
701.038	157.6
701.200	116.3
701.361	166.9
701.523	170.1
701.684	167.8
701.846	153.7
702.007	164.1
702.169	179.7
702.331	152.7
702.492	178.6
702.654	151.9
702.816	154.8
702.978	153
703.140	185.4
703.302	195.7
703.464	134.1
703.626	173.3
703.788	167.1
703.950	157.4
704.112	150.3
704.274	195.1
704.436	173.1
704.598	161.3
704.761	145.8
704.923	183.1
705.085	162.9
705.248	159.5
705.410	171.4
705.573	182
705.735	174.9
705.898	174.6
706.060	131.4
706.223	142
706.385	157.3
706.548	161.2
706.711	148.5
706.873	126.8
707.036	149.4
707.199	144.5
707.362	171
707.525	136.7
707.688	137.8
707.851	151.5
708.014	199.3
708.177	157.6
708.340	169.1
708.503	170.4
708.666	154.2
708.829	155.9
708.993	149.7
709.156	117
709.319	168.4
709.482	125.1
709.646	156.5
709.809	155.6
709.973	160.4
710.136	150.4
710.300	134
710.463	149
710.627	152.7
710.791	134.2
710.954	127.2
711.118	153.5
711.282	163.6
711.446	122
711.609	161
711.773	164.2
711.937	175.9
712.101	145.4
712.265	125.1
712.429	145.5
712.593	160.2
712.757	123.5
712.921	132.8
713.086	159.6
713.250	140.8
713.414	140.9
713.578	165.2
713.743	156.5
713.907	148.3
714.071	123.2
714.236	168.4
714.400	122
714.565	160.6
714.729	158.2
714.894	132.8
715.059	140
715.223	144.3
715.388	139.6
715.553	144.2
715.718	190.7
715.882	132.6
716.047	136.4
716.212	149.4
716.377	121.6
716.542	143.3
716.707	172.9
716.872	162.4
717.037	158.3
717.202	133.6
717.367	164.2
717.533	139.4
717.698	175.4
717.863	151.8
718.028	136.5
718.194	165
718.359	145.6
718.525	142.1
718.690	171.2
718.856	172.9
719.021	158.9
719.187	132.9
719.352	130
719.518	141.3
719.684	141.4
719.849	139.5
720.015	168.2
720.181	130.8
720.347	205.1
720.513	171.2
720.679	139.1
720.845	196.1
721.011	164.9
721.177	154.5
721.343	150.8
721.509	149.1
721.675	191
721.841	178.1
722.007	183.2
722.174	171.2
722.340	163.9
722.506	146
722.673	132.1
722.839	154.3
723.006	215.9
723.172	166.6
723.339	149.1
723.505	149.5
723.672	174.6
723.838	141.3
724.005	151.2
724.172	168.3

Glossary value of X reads 0.262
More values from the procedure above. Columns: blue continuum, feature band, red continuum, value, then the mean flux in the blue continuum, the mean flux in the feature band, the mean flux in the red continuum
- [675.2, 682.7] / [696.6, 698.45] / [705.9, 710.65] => 0.04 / 156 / 150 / 152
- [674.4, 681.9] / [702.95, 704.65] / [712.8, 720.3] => -0.20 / 155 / 168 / 149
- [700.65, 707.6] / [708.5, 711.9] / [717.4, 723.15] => 0.25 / 161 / 149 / 159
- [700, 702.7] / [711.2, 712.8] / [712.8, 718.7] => 0.02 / 159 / 149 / 149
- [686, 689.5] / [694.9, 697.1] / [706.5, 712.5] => -0.28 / 151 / 170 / 150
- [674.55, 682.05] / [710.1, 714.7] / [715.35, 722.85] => 0.26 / 155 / 147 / 155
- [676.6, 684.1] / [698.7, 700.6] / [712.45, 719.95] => -0.11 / 157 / 161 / 148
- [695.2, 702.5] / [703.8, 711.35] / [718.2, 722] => 0.22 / 161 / 156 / 159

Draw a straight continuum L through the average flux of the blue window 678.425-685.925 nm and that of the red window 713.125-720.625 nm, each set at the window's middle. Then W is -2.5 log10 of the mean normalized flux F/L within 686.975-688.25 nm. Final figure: 0.03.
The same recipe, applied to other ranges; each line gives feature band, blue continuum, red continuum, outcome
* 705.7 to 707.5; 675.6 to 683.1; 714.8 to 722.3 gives 0.02 mag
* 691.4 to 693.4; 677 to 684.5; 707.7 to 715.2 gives 0.04 mag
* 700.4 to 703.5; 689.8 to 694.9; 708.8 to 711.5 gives -0.09 mag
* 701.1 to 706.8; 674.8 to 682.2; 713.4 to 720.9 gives -0.07 mag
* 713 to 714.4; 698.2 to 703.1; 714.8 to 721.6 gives 0.04 mag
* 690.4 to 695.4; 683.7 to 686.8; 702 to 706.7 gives 0.02 mag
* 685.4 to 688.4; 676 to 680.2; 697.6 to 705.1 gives 0.04 mag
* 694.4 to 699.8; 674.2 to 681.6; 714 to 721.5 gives -0.05 mag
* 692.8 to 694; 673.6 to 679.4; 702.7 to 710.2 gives 0.04 mag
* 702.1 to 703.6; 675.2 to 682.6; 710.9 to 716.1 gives -0.11 mag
